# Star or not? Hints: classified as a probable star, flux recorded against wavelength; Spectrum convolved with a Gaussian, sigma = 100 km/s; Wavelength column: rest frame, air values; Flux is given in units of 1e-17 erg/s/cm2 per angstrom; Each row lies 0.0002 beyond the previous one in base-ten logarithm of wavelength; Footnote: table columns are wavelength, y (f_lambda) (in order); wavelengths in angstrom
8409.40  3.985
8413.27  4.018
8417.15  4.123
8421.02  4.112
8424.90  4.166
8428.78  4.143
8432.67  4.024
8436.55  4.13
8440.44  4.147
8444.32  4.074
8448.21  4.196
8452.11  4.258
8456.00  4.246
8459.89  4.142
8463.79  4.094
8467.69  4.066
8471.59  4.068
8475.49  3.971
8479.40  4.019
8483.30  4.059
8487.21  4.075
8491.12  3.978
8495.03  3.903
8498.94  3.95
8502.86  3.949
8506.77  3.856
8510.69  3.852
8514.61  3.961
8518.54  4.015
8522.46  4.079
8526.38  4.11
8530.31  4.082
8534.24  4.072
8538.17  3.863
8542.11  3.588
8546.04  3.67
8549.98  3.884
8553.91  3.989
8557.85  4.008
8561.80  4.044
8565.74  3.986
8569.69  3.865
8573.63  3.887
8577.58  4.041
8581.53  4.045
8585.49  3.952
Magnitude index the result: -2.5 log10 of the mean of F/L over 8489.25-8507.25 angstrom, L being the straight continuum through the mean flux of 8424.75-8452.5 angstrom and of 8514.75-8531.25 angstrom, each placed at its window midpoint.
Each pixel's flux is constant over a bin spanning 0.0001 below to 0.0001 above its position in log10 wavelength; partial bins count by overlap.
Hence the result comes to 0.04 mag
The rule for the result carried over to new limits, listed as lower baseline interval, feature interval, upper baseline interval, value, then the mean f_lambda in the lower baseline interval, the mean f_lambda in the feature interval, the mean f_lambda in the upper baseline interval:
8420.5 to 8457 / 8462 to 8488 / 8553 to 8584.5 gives 0.01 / 4.15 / 4.05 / 3.98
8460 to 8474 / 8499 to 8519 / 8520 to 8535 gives 0.04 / 4.08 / 3.92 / 4.09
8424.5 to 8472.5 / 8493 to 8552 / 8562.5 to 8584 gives 0.03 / 4.14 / 3.92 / 3.97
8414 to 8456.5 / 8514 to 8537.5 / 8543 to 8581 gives -0.02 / 4.14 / 4.05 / 3.93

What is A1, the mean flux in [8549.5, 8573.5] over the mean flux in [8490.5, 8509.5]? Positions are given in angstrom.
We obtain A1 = 1.01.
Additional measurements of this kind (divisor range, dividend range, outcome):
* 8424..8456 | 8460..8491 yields 0.98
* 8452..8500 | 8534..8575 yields 0.96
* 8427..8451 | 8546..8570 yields 0.96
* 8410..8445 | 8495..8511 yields 0.95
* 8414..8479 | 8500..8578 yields 0.96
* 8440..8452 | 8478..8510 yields 0.95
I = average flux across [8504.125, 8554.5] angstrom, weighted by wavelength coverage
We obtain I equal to 3.92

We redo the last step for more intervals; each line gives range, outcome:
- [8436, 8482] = 4.12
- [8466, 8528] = 3.99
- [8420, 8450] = 4.12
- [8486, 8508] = 3.95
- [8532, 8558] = 3.86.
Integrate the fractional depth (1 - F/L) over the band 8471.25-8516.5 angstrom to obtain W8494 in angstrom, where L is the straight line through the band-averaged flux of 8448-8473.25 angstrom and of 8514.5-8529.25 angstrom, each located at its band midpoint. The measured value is 1.45 angstrom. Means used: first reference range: 4.15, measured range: 3.97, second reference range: 4.05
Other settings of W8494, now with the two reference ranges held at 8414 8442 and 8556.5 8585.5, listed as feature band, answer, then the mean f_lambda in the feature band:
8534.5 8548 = 0.9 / 3.75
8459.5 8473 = 0.0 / 4.09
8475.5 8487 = 0.1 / 4.03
